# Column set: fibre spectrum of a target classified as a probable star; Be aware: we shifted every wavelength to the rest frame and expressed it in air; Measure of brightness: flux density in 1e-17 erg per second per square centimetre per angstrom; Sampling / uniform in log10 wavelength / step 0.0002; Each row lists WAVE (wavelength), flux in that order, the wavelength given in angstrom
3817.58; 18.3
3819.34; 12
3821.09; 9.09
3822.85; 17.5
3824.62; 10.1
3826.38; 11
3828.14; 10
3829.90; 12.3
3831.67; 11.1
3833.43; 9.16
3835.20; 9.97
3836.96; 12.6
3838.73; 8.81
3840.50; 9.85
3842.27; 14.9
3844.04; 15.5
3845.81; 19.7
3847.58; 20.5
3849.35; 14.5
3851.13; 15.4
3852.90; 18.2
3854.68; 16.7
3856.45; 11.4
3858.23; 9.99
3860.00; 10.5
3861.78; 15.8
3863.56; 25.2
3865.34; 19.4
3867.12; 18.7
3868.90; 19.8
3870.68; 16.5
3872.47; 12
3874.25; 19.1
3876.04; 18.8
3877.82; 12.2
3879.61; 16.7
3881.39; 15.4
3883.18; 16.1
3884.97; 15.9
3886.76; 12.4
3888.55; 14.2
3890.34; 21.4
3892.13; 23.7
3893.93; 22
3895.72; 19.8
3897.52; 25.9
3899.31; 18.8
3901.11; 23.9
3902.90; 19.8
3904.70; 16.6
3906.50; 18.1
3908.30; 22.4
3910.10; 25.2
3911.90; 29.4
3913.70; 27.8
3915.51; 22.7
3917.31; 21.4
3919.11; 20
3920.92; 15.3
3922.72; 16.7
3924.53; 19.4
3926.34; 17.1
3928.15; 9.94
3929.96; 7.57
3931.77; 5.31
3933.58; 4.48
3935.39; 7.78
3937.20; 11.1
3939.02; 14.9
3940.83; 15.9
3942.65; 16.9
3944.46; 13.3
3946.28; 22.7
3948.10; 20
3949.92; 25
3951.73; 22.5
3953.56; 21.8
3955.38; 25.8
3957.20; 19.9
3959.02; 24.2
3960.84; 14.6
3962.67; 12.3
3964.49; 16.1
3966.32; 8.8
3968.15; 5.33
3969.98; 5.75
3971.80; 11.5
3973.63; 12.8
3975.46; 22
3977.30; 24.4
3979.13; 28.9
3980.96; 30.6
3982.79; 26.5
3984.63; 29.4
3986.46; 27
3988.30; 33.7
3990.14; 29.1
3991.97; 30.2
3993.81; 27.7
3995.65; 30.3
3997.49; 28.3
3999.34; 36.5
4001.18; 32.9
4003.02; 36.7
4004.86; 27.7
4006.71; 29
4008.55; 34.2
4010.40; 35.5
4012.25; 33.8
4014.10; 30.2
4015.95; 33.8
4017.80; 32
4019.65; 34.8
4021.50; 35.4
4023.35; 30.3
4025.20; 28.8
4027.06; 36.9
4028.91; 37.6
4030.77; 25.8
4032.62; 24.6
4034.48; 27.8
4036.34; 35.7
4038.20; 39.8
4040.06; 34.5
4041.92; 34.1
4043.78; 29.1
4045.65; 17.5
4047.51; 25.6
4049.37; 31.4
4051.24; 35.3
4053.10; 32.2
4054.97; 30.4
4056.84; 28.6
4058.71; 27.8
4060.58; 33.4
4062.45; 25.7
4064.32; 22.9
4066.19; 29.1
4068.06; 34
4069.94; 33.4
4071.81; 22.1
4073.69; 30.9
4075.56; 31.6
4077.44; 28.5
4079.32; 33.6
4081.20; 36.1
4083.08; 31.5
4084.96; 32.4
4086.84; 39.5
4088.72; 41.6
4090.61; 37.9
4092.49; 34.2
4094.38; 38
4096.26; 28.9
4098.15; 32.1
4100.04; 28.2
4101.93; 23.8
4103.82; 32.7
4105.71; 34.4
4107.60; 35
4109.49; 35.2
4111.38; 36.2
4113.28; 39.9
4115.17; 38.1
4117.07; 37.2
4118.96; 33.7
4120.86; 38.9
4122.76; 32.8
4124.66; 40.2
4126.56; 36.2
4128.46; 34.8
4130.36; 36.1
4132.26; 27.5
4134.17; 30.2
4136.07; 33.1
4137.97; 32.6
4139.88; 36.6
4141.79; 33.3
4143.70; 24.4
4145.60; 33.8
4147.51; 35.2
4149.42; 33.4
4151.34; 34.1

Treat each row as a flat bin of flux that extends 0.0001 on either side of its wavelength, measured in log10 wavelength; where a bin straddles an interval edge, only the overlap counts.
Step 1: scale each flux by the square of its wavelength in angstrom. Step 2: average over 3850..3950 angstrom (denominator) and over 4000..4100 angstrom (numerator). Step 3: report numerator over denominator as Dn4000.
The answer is 1.98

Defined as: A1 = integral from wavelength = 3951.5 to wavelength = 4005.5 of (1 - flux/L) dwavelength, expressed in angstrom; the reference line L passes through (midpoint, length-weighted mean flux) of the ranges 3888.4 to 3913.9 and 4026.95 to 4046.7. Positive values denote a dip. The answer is 7.6 angstrom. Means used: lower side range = 22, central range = 23.5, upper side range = 30.9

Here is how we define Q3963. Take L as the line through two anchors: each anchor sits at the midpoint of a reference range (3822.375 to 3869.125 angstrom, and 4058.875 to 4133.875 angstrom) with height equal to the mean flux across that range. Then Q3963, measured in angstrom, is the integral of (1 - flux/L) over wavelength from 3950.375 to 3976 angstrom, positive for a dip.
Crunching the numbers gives 7.8 angstrom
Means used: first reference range 14.3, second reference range 33.2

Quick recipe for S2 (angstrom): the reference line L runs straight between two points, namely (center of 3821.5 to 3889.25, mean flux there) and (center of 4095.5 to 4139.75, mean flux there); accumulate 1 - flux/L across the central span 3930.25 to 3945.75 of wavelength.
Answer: 7.06 angstrom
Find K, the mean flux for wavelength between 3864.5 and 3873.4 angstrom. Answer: 17.3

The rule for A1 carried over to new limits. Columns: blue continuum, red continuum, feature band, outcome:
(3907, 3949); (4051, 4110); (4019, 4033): -2.9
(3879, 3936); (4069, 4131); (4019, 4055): -3.3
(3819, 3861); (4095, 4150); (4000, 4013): -4.0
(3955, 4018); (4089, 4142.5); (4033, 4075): -0.1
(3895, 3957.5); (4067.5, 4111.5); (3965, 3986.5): 3.7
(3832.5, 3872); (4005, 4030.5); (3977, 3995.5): 0.3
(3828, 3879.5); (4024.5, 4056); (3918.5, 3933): 5.1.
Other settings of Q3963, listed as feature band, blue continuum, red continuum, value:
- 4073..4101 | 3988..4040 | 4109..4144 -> 0.12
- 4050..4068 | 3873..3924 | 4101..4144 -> 0.18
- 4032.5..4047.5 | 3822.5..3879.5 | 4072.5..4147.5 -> -0.93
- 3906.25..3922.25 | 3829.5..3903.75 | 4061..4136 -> -2.21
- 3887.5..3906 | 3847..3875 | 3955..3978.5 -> -4.98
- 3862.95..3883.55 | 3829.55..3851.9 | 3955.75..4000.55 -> -2.54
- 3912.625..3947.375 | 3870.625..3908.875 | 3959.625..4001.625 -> 8.24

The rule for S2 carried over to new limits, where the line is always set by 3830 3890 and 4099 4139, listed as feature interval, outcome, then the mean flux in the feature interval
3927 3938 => 6.8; 7.88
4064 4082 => 0.2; 30.4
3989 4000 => -2.3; 30.3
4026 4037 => -1.4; 31.3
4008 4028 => -4.9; 33.2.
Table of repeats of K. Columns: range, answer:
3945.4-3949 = 21.3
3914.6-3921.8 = 19.9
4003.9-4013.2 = 32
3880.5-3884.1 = 15.8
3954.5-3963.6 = 19.3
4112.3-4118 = 38.4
